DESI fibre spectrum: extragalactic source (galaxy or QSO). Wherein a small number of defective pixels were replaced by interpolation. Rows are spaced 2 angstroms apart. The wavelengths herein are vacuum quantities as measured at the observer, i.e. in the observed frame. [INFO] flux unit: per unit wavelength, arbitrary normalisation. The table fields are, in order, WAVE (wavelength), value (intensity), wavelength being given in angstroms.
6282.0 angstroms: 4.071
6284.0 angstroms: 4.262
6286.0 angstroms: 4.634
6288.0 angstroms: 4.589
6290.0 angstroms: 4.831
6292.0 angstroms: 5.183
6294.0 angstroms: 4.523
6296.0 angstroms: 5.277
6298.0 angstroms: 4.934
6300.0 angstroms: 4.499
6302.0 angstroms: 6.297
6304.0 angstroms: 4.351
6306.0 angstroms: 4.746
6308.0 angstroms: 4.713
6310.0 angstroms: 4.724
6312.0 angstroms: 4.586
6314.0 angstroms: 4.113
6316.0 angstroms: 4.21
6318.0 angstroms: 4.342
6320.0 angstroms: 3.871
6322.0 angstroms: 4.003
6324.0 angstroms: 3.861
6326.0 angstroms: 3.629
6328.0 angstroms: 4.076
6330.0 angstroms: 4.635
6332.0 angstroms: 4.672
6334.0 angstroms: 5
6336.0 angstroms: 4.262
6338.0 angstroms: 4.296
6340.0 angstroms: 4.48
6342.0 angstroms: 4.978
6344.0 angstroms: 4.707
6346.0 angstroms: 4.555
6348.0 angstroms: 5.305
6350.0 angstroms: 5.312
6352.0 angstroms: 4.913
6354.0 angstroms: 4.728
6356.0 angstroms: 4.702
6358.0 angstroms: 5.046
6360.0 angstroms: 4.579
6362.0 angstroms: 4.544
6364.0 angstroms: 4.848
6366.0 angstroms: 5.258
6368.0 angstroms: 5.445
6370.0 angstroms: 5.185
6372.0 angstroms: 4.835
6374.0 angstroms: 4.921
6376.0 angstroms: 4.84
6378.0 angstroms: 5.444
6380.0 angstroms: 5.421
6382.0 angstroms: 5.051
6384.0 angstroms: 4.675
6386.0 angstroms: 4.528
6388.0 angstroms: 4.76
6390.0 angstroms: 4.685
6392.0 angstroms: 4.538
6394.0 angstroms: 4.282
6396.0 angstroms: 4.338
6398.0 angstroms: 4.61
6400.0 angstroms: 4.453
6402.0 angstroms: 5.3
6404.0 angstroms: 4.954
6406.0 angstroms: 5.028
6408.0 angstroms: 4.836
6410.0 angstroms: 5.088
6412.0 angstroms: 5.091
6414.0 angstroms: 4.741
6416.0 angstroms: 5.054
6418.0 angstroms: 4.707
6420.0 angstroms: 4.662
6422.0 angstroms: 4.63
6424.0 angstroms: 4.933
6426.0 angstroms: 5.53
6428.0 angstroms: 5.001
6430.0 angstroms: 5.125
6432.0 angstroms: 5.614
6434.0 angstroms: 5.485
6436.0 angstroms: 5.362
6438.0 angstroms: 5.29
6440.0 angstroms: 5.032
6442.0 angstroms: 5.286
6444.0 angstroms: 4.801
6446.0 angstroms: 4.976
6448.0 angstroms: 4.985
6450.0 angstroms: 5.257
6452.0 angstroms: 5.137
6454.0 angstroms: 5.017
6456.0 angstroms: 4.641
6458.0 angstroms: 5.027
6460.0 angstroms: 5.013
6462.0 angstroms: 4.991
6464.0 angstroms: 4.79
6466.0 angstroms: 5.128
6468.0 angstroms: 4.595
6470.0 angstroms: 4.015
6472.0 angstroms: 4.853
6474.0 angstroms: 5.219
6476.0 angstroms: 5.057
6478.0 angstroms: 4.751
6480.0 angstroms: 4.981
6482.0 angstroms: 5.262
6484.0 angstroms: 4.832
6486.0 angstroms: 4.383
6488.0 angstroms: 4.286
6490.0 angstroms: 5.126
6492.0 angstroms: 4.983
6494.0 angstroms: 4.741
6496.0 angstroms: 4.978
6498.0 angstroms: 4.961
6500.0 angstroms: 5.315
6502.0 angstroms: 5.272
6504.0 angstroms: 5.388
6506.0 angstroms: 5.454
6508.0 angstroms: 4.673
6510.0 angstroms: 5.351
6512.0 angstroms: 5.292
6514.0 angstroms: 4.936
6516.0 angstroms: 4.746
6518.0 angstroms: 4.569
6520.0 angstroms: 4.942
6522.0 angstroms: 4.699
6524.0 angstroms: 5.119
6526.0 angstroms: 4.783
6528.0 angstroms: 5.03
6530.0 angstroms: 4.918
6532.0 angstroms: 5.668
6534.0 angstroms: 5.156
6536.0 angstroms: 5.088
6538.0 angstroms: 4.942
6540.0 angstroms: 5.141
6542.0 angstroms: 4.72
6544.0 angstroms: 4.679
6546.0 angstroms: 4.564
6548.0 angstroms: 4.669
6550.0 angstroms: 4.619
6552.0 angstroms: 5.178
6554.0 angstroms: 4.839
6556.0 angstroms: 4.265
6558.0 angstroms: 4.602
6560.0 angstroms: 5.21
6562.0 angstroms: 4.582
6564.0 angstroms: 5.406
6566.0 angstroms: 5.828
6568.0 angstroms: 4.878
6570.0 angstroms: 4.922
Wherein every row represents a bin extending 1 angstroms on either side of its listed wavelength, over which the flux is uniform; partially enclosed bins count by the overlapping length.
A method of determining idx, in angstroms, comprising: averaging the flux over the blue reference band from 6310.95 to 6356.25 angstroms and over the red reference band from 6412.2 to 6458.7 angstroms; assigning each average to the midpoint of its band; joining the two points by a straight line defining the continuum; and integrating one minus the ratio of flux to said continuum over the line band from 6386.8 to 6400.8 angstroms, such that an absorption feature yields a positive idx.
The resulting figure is 0.86 angstroms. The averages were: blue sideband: 4.49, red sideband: 5.06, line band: 4.52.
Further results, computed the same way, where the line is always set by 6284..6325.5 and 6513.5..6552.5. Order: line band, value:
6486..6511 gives -0.82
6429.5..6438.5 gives -1.18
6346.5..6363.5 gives -0.79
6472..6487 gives -0.28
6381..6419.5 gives -0.40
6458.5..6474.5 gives -0.02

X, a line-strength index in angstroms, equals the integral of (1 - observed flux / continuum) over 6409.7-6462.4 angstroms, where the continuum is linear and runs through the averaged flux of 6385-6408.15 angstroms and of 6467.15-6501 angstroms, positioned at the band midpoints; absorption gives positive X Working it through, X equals -3.3 angstroms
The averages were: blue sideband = 4.69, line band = 5.05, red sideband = 4.84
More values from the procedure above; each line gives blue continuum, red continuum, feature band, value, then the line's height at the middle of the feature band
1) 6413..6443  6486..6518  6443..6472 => 1.00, 5.06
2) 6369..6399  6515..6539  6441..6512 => -0.70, 4.91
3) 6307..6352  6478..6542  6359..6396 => -2.01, 4.62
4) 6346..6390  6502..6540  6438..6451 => -0.19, 5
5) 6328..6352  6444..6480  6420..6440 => -1.32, 4.86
